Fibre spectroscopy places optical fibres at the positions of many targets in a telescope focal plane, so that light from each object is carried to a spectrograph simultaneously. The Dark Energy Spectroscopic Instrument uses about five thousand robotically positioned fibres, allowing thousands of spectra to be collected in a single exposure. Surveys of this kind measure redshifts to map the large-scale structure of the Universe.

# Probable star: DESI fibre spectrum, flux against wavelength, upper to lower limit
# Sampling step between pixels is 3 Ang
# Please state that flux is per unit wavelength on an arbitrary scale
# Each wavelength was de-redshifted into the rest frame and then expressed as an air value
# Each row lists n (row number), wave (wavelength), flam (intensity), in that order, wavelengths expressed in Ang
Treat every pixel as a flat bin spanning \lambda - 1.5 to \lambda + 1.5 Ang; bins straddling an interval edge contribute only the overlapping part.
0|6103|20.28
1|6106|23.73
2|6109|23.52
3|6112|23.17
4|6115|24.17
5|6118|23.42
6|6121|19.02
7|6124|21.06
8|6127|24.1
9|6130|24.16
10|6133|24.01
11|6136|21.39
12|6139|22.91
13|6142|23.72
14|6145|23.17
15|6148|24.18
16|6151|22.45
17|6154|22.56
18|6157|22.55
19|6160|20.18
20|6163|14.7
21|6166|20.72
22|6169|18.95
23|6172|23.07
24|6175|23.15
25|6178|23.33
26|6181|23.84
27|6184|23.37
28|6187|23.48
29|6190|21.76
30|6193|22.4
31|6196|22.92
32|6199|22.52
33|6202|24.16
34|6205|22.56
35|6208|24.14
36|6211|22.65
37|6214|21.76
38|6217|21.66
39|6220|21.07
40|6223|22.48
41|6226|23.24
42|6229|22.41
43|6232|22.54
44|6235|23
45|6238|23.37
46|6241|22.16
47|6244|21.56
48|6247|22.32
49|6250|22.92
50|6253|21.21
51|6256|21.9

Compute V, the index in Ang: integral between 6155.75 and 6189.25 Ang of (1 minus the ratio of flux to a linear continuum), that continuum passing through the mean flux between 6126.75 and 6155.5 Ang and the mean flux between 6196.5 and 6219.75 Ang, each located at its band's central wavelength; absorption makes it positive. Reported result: 2.0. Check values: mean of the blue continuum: 23.2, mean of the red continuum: 22.7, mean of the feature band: 21.6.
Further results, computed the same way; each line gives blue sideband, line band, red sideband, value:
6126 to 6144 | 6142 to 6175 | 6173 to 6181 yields 2.7 Ang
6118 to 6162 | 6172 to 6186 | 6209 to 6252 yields -0.6 Ang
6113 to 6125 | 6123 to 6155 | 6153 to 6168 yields -3.1 Ang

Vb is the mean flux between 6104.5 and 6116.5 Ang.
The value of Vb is 23.6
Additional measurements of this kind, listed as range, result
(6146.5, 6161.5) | 22.4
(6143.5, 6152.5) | 23.3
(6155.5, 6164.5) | 19.1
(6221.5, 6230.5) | 22.7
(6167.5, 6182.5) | 22.5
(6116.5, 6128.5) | 21.9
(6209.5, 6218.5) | 22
